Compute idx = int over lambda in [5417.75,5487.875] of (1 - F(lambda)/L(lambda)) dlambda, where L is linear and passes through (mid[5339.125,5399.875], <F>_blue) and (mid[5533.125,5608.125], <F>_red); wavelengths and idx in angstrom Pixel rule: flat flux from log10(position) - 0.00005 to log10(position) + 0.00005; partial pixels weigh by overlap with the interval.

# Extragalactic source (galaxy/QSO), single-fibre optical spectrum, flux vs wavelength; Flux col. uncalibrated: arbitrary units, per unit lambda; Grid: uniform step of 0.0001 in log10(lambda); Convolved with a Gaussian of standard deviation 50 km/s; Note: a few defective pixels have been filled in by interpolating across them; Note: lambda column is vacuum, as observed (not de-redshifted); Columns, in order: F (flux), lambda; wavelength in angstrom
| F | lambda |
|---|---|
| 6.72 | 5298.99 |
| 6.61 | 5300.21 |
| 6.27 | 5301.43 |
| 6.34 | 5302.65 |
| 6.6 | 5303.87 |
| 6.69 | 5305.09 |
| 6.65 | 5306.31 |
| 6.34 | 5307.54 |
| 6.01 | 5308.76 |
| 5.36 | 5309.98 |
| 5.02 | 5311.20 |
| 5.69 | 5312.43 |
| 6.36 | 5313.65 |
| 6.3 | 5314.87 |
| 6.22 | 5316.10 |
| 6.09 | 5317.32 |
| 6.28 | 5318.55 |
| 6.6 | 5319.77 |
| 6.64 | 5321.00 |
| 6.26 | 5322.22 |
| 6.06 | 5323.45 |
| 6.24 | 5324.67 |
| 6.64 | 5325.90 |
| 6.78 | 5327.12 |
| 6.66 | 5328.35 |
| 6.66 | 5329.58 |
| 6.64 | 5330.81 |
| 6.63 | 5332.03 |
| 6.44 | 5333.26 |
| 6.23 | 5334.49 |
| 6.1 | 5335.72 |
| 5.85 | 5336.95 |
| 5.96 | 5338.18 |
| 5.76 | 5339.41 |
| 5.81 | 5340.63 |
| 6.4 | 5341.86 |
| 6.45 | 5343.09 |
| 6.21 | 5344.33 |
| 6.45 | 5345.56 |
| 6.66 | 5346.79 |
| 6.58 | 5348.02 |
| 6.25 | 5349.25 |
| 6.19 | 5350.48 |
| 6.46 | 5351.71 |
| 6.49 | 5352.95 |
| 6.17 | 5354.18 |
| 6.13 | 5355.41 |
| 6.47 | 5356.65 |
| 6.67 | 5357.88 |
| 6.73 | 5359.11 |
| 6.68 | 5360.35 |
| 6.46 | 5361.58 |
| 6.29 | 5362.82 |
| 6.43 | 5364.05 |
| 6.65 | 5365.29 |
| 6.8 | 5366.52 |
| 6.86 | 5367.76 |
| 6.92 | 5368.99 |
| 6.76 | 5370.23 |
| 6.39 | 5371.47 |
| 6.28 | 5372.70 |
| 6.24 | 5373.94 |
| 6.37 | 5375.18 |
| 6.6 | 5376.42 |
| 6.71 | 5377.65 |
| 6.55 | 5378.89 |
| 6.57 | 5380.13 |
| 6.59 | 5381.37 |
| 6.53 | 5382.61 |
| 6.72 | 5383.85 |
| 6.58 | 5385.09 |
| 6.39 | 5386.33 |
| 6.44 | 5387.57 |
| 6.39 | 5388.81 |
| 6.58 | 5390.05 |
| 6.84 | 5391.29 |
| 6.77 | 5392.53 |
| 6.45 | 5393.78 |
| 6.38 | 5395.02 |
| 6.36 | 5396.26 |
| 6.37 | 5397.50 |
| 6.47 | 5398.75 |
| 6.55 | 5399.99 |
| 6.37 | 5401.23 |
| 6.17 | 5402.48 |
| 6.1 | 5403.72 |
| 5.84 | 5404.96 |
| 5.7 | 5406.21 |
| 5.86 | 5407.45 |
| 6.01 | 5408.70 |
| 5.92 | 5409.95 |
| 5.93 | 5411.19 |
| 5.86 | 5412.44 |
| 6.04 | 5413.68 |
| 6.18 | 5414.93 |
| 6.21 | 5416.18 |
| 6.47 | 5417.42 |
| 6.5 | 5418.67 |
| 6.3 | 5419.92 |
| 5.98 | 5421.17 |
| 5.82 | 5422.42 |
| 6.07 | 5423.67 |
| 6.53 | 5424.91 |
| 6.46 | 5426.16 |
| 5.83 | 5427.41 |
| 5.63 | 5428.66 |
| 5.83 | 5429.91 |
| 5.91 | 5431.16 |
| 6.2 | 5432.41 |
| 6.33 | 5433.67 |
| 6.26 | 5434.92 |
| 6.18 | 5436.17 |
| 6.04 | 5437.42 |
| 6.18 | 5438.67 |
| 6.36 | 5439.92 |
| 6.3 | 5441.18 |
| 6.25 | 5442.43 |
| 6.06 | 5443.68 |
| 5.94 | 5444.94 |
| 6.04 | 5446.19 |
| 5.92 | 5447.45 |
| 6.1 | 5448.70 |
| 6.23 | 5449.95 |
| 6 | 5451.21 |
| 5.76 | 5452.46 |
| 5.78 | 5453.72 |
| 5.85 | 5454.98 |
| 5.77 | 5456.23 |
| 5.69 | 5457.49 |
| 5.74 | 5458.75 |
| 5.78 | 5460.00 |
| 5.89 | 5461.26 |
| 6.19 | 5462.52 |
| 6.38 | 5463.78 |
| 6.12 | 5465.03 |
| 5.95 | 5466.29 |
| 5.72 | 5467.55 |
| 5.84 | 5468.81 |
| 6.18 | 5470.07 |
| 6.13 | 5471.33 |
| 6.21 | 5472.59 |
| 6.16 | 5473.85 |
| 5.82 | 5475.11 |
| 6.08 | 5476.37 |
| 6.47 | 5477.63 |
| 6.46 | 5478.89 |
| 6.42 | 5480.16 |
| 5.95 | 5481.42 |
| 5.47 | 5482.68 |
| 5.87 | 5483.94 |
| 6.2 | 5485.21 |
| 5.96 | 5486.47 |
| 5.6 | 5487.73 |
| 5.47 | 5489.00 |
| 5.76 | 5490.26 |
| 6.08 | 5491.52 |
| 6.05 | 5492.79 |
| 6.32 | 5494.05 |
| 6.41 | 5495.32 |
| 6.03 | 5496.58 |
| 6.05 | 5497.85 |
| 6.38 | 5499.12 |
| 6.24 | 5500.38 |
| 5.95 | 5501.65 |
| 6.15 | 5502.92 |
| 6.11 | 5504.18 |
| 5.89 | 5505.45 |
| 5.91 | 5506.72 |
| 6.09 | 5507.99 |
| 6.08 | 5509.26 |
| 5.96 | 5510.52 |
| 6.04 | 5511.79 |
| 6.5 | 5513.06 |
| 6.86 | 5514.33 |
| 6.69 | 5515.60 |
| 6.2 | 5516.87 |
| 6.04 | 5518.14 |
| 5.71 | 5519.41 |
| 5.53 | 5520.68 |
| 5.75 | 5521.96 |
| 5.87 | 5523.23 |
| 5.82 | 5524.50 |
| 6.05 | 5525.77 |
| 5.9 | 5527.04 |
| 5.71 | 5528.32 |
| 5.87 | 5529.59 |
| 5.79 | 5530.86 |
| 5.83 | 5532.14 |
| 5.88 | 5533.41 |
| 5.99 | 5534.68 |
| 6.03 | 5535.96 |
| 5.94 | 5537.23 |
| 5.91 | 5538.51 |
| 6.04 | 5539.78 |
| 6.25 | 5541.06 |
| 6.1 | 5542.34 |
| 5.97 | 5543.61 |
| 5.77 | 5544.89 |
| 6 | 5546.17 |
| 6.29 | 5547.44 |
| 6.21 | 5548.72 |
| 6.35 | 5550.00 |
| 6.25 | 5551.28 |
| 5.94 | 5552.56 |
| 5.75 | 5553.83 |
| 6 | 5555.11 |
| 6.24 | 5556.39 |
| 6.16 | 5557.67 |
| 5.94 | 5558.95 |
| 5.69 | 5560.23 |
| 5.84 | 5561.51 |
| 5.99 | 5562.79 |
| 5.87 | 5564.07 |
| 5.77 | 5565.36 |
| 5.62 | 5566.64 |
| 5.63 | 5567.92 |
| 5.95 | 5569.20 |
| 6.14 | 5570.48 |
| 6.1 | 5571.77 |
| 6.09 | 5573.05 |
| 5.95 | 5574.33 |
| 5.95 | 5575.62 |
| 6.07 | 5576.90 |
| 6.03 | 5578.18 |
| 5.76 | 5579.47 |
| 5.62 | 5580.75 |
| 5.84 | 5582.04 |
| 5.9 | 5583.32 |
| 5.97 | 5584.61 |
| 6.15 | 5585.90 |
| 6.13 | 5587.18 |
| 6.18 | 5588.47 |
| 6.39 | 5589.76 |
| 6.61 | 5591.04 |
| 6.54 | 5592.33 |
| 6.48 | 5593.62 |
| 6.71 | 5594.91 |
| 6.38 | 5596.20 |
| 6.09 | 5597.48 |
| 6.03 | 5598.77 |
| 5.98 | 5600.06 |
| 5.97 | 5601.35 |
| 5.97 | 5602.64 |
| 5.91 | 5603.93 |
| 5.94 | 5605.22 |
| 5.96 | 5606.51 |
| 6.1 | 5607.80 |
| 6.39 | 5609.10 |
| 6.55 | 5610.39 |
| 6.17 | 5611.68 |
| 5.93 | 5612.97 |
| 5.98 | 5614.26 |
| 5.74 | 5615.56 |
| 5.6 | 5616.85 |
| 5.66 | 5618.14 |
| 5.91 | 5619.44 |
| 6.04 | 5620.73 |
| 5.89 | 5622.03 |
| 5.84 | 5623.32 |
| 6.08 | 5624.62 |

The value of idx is 2.7 angstrom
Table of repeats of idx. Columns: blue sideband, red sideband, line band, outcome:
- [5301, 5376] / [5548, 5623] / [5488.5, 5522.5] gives 0.3 angstrom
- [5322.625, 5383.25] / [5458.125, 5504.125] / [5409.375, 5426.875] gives 0.2 angstrom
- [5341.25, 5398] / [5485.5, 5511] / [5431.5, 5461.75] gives 0.9 angstrom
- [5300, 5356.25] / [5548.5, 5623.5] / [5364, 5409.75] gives -1.6 angstrom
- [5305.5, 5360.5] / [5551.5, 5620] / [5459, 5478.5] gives 0.3 angstrom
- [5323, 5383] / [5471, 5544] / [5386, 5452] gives 0.9 angstrom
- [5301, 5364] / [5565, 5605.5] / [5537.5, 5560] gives 0.1 angstrom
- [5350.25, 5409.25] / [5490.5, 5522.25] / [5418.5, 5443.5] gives 0.7 angstrom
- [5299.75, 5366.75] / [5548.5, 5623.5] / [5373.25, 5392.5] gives -0.8 angstrom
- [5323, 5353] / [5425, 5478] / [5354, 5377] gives -0.9 angstrom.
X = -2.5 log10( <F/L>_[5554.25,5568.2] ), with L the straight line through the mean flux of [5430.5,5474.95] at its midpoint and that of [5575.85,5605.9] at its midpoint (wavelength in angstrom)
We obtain 0.04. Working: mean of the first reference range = 6.04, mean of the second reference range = 6.11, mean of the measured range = 5.89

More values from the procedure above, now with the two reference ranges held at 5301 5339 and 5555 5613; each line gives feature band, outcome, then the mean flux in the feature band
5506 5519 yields -0.02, 6.23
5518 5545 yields 0.04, 5.9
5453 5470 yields 0.05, 5.91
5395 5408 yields 0.00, 6.19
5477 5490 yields 0.03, 5.98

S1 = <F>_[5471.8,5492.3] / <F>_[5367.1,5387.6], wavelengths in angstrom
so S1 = 0.91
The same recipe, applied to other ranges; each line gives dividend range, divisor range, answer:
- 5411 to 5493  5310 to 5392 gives 0.94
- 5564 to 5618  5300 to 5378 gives 0.95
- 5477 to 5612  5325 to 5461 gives 0.96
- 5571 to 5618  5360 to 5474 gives 0.98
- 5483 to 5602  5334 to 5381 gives 0.94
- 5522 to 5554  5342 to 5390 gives 0.92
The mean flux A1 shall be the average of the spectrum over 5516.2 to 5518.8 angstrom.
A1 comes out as 6.13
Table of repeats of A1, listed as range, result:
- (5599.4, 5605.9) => 5.95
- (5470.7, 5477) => 6.08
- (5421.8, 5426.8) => 6.23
